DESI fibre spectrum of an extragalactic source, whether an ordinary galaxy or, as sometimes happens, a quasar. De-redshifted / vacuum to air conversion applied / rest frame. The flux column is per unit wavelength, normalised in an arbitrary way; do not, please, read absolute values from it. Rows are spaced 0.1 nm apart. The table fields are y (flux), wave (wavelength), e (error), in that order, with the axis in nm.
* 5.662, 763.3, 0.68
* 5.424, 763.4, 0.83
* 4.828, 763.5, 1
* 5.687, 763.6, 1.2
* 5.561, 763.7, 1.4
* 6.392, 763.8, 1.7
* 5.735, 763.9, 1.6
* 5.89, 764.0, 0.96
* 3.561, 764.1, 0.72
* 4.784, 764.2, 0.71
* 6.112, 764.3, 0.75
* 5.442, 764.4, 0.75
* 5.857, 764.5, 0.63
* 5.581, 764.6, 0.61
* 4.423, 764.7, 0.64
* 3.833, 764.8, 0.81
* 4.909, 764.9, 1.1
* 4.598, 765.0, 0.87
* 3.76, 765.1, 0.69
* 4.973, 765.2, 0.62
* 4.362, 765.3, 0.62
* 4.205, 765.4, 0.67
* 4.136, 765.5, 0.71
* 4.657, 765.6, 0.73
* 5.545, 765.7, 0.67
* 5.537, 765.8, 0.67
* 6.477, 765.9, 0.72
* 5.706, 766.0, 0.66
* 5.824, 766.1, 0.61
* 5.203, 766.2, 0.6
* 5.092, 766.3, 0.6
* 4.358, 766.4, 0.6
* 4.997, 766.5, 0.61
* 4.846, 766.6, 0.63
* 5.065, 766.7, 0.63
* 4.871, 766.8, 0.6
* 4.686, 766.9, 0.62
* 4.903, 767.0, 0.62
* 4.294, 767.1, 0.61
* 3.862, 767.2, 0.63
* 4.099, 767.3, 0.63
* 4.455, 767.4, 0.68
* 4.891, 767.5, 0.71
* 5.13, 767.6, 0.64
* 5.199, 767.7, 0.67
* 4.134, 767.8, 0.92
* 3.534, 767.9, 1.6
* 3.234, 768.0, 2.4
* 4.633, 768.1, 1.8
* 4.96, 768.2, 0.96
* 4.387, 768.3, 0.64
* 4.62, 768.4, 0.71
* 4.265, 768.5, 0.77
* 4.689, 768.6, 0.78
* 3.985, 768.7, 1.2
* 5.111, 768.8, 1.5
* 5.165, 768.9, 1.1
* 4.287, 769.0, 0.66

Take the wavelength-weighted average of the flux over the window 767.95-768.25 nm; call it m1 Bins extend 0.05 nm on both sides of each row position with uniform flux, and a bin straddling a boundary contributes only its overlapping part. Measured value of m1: 4.28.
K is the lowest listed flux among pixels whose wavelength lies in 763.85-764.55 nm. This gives 3.561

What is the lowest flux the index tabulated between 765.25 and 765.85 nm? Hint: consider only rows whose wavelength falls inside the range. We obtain 4.136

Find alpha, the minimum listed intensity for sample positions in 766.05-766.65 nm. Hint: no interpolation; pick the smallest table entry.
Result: 4.358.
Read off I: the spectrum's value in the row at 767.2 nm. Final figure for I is 3.862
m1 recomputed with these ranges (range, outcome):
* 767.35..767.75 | 4.92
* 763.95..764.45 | 5.16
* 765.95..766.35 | 5.46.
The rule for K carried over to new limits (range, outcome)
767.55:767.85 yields 4.134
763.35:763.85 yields 4.828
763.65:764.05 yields 5.561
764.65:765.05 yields 3.833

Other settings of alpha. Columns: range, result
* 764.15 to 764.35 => 4.784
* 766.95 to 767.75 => 3.862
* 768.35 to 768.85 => 3.985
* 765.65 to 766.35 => 5.092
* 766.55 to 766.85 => 4.846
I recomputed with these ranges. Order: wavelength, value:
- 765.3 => 4.362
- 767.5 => 4.891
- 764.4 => 5.442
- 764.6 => 5.581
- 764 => 5.89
